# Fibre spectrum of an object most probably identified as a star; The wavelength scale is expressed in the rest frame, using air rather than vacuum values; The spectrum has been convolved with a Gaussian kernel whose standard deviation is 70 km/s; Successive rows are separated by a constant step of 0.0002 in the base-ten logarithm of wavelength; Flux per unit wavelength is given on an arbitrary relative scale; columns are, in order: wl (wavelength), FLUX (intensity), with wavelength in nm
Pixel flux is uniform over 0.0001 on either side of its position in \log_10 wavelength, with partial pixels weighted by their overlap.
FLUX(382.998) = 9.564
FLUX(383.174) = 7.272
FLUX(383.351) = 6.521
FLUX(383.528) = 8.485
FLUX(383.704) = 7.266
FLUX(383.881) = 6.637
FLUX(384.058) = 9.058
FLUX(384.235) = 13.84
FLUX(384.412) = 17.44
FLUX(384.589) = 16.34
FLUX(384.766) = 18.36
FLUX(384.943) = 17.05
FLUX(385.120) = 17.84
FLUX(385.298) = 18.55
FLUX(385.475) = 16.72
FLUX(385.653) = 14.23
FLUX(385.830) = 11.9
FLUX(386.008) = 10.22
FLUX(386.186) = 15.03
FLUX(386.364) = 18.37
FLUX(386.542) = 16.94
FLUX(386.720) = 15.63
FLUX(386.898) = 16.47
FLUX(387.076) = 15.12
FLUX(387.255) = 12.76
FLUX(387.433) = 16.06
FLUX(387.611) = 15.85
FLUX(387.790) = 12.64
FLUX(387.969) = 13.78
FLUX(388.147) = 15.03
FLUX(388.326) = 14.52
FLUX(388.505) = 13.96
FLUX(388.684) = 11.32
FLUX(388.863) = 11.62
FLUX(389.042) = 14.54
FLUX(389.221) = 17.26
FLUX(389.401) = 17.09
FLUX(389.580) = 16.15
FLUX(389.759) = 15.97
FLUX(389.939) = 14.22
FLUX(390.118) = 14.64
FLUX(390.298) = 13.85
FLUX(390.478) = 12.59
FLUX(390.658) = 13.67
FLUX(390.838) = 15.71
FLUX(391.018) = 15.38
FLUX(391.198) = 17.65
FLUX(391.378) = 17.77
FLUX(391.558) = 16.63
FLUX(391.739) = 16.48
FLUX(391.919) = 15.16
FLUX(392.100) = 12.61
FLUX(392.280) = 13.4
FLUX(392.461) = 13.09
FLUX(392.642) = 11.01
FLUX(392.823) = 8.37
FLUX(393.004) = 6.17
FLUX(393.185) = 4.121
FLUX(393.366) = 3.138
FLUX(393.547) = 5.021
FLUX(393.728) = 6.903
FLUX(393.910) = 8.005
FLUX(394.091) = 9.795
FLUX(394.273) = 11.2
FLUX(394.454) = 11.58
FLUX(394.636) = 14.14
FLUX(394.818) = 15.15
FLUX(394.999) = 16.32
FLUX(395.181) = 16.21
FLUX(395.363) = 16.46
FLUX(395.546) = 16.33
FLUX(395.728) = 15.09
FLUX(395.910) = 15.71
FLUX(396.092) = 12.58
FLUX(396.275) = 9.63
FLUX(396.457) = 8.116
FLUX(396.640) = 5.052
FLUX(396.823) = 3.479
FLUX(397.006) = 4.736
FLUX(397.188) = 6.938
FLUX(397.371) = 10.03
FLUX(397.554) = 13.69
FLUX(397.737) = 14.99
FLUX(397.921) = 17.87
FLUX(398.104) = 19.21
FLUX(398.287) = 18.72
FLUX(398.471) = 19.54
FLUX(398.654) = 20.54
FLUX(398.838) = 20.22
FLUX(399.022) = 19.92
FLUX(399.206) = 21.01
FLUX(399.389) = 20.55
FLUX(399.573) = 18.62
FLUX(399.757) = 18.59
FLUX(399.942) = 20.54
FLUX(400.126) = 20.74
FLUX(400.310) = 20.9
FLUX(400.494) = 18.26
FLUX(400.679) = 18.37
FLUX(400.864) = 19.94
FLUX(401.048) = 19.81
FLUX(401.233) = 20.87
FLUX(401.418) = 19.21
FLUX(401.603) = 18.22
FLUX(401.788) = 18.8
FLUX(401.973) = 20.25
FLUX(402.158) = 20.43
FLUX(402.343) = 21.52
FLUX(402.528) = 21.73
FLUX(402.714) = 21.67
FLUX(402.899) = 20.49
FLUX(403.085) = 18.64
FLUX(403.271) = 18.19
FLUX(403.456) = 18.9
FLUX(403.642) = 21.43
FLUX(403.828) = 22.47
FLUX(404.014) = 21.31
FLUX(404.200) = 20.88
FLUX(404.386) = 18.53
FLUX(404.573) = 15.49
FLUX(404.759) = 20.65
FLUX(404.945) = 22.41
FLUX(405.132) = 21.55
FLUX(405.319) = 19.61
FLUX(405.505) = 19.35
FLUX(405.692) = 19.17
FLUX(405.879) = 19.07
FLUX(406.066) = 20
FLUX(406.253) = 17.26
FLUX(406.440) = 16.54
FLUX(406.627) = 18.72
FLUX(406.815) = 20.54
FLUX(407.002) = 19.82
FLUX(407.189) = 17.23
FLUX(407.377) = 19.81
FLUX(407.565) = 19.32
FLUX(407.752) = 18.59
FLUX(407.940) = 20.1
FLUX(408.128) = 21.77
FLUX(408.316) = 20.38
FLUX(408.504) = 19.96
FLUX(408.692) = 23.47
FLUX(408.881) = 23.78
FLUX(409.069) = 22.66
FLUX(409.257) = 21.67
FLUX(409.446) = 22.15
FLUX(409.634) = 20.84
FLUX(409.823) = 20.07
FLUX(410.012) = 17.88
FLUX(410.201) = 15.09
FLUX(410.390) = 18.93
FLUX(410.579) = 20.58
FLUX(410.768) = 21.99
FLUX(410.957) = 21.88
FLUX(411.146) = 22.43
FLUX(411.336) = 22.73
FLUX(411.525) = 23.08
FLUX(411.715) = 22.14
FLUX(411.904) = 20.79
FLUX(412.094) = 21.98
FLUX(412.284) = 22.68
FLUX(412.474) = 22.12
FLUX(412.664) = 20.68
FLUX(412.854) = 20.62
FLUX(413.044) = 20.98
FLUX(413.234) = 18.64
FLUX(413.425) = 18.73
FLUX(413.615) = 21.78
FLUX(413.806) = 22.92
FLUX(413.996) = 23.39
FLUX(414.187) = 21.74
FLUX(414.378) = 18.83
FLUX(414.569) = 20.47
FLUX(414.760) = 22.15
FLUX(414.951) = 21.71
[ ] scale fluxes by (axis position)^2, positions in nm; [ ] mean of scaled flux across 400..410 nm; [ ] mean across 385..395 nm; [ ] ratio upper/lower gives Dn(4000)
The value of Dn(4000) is 1.6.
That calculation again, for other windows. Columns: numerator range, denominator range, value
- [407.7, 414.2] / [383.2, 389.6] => 1.69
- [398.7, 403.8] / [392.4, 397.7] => 2.00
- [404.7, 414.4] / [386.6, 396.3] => 1.68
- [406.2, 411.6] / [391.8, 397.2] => 2.06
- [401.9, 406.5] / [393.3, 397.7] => 1.94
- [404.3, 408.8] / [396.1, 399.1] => 1.54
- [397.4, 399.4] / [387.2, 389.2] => 1.39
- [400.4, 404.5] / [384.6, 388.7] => 1.42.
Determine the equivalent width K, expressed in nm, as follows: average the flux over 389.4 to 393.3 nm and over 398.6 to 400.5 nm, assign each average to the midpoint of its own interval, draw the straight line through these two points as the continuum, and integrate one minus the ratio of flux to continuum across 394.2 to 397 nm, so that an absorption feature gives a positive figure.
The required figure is 0.757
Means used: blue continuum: 13.6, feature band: 12.2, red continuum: 20.1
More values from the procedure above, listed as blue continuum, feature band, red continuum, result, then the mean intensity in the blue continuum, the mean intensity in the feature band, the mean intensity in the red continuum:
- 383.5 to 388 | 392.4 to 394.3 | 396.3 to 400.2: 0.92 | 14.4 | 7.7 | 15.3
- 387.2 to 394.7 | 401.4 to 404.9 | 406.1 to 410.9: -0.43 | 12.9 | 20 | 20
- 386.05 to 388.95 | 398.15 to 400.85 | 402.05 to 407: -0.21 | 14.6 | 19.7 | 19.9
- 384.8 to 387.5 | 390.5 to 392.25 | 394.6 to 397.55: -0.26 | 15.6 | 15.5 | 11.6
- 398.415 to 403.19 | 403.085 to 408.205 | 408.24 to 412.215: 0.26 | 20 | 19.6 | 21.2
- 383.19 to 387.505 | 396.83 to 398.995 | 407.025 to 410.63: 0.31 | 13.9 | 14.8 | 20.2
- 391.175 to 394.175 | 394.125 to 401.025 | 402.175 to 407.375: -0.45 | 10.7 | 15.4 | 19.8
